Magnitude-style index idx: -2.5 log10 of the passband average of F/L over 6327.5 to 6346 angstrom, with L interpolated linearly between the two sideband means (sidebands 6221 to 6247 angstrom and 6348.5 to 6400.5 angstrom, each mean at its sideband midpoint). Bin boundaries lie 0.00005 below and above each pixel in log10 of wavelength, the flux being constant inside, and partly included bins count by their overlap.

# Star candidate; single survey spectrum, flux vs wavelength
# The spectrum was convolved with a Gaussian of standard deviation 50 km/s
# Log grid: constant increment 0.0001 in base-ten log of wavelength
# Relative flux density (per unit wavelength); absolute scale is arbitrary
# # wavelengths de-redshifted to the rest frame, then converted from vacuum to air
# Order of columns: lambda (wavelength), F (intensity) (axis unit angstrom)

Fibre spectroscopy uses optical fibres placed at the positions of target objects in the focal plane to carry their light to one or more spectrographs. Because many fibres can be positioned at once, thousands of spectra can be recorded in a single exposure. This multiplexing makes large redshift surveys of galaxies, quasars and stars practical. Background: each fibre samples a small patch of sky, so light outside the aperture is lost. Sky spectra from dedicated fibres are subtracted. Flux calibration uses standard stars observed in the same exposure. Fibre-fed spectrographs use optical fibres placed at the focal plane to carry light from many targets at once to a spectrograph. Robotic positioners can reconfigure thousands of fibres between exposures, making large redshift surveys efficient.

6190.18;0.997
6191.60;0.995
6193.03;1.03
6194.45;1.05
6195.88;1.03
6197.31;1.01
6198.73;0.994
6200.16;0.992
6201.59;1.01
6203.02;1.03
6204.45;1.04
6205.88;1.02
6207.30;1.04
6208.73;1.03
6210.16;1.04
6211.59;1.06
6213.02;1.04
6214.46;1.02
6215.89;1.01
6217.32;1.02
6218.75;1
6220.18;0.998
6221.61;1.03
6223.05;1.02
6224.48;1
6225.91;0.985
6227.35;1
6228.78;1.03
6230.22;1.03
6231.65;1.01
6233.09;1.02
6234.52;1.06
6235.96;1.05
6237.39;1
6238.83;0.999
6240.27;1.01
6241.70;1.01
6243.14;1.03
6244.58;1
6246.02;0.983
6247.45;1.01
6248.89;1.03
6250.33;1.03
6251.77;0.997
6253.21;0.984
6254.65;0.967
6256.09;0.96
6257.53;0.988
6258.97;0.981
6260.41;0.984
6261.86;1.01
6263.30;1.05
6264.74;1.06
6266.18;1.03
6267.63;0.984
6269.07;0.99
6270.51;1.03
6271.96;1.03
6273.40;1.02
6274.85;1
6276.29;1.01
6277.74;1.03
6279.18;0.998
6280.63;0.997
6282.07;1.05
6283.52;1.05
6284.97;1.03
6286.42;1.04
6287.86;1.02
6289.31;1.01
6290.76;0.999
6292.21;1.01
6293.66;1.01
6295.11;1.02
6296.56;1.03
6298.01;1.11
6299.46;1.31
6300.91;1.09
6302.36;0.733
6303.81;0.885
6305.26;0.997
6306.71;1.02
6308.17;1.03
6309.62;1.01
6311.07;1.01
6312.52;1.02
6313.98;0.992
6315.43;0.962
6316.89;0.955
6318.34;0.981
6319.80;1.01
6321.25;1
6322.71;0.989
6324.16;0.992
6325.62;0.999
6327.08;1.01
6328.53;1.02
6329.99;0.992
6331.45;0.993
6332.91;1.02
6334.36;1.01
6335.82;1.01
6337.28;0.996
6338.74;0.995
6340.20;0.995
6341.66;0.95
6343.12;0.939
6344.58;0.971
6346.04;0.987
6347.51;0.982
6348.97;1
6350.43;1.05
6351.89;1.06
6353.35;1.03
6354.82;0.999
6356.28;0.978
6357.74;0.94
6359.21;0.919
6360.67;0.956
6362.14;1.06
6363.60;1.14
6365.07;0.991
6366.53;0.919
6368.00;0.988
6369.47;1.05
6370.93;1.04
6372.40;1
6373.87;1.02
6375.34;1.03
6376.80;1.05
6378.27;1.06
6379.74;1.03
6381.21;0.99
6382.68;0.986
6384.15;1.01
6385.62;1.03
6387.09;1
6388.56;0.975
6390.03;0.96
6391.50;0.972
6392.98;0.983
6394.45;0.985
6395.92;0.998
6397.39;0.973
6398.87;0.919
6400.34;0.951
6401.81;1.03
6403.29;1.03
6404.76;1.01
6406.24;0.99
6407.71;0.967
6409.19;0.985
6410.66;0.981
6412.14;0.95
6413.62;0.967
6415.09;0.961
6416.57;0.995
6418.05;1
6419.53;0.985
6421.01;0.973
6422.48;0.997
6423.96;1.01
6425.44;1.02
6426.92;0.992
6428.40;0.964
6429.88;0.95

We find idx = 0.01 mag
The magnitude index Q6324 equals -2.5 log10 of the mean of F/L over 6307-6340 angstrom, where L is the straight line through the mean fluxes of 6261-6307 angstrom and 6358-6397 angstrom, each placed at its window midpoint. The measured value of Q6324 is 0.01 mag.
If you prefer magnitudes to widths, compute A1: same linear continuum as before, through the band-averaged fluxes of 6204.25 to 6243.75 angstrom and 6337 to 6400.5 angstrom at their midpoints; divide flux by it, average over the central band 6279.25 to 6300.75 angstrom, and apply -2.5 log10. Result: -0.04 mag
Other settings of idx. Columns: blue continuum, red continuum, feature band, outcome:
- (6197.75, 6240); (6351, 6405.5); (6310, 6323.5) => 0.02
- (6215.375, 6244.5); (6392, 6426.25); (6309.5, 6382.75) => -0.01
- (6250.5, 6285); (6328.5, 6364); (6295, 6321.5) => -0.01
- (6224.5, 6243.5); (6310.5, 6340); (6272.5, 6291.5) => -0.01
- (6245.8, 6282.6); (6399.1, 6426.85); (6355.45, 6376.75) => -0.01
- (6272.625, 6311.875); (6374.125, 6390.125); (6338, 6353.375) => 0.02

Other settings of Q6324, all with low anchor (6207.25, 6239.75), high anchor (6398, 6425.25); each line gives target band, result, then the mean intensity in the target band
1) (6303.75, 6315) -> 0.003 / 1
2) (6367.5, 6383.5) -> -0.034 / 1.02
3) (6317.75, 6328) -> 0.003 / 0.998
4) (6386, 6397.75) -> 0.006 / 0.983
